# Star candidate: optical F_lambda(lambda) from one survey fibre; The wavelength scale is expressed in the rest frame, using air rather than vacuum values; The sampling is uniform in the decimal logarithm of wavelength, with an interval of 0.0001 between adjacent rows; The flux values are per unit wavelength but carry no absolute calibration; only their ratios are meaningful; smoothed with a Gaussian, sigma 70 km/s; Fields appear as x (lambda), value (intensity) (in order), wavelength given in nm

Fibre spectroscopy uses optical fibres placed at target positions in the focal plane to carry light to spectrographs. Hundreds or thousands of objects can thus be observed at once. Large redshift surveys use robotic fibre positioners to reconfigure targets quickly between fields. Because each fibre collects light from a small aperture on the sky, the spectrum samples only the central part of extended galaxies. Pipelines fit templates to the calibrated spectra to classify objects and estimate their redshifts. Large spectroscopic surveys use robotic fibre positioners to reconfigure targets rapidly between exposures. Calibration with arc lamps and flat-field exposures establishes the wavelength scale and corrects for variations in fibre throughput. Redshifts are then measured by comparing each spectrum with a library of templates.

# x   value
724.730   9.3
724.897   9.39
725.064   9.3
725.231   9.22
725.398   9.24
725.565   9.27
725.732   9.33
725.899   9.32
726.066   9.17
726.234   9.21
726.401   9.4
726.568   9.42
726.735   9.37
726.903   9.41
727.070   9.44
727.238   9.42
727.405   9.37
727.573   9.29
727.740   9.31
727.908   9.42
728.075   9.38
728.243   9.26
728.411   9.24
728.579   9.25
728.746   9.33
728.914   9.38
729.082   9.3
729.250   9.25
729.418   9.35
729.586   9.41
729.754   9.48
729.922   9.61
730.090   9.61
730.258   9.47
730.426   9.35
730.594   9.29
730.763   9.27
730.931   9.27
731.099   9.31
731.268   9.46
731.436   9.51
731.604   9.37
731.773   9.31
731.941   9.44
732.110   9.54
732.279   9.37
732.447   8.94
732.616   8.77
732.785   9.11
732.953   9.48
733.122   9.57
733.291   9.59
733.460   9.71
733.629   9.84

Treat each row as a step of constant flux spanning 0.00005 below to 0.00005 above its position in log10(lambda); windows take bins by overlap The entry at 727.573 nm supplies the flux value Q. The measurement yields 9.29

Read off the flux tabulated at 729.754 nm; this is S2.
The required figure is 9.48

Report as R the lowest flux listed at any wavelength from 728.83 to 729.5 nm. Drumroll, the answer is 9.25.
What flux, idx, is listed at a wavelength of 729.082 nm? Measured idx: 9.3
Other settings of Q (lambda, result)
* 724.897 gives 9.39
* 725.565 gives 9.27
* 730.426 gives 9.35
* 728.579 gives 9.25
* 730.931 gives 9.27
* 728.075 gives 9.38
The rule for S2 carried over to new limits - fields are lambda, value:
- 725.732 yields 9.33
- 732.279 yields 9.37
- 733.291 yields 9.59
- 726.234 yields 9.21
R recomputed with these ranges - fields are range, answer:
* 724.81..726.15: 9.17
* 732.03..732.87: 8.77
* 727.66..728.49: 9.24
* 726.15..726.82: 9.21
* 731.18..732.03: 9.31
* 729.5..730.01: 9.41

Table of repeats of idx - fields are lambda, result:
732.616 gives 8.77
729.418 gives 9.35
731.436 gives 9.51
